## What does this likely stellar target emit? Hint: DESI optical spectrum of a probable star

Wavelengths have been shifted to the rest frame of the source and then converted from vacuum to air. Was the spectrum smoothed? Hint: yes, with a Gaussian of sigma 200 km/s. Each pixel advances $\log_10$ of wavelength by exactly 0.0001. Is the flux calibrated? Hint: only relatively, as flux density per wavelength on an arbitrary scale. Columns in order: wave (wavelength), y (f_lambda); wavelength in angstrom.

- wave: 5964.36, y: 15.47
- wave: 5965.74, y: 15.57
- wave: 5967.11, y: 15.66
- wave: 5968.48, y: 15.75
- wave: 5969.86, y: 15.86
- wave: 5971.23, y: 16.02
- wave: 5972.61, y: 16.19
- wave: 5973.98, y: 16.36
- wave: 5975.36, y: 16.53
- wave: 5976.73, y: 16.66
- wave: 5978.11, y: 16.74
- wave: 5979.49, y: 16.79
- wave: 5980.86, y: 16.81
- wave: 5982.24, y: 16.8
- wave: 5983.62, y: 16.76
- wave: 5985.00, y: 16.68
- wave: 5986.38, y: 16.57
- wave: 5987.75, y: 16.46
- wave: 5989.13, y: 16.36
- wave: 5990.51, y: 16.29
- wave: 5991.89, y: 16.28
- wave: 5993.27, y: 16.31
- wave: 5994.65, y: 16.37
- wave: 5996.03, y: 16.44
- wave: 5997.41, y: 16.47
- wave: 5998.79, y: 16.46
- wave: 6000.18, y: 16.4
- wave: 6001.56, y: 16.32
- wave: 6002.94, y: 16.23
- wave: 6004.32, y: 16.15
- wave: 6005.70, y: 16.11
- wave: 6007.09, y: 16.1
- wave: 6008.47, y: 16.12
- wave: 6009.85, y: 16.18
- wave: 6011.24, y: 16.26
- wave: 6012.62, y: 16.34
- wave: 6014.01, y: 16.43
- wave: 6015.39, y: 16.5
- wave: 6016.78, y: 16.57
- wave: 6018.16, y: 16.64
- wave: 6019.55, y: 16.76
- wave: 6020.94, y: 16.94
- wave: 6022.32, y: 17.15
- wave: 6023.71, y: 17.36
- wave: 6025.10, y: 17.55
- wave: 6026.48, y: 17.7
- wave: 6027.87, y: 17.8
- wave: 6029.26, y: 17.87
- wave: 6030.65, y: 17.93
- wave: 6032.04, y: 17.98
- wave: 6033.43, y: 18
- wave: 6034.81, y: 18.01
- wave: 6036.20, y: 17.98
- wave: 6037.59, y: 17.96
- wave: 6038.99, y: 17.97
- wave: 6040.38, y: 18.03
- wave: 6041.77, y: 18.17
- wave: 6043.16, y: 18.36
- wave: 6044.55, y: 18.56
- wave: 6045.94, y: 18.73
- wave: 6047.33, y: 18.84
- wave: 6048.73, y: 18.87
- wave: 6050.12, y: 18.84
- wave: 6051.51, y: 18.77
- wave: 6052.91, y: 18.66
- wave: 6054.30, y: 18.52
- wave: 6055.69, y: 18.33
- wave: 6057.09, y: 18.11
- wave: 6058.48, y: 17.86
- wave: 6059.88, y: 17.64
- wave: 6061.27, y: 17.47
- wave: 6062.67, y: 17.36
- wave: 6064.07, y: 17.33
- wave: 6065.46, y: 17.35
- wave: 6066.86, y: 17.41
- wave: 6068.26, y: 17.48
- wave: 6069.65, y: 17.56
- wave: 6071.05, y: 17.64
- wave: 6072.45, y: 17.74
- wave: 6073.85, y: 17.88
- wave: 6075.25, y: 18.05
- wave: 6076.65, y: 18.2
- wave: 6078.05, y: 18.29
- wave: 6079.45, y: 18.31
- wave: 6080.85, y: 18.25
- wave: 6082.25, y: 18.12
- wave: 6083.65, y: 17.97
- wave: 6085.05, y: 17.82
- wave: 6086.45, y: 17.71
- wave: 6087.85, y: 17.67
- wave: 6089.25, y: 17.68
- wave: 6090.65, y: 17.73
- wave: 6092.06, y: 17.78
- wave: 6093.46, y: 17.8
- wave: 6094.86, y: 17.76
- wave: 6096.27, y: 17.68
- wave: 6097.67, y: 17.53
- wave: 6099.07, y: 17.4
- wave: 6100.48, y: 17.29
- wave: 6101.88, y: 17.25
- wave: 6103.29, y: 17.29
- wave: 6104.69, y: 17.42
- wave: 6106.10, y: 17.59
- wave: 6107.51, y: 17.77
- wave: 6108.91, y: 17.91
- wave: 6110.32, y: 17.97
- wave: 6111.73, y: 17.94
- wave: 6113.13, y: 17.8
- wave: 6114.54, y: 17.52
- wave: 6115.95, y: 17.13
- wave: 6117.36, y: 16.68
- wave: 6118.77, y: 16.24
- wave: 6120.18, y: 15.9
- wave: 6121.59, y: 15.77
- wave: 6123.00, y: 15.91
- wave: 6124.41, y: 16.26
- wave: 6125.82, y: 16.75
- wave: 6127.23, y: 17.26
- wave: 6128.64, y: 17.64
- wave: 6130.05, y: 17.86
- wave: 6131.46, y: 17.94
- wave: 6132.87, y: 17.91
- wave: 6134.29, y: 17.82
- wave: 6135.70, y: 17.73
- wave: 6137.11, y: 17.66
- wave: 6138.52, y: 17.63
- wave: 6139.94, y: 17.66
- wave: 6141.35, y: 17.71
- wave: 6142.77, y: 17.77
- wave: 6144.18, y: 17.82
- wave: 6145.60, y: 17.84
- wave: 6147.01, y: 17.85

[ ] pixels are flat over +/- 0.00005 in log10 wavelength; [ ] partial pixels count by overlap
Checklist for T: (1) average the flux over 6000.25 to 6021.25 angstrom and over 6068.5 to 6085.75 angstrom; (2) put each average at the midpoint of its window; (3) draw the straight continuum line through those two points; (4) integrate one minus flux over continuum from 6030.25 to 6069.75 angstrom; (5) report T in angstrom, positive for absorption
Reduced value -1.8 angstrom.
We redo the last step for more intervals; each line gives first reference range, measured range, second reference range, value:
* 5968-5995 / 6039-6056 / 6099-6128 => -1.8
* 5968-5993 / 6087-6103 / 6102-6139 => -0.4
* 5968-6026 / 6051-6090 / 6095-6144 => -2.0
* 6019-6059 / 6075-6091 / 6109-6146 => -0.3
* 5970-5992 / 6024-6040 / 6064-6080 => -0.6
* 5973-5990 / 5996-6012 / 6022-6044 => 0.8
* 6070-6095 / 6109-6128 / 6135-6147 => 1.0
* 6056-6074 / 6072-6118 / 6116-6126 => -2.3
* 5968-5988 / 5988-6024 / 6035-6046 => 1.7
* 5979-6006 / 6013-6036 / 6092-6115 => -0.7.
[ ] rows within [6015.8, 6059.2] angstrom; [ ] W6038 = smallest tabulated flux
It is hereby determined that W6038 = 16.57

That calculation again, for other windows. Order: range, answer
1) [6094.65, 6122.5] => 15.77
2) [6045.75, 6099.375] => 17.33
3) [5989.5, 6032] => 16.1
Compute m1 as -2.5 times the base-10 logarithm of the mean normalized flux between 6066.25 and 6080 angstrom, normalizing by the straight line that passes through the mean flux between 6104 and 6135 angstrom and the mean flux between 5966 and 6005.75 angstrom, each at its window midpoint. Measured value -0.057 mag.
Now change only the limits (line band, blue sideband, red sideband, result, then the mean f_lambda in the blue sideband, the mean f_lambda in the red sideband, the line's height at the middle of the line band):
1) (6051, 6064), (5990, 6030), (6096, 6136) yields -0.069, 16.6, 17.3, 16.9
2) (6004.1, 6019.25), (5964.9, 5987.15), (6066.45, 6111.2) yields 0.031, 16.4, 17.8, 16.8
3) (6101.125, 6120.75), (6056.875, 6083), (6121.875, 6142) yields 0.012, 17.8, 17.4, 17.5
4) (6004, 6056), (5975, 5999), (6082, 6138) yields -0.044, 16.5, 17.4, 16.9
